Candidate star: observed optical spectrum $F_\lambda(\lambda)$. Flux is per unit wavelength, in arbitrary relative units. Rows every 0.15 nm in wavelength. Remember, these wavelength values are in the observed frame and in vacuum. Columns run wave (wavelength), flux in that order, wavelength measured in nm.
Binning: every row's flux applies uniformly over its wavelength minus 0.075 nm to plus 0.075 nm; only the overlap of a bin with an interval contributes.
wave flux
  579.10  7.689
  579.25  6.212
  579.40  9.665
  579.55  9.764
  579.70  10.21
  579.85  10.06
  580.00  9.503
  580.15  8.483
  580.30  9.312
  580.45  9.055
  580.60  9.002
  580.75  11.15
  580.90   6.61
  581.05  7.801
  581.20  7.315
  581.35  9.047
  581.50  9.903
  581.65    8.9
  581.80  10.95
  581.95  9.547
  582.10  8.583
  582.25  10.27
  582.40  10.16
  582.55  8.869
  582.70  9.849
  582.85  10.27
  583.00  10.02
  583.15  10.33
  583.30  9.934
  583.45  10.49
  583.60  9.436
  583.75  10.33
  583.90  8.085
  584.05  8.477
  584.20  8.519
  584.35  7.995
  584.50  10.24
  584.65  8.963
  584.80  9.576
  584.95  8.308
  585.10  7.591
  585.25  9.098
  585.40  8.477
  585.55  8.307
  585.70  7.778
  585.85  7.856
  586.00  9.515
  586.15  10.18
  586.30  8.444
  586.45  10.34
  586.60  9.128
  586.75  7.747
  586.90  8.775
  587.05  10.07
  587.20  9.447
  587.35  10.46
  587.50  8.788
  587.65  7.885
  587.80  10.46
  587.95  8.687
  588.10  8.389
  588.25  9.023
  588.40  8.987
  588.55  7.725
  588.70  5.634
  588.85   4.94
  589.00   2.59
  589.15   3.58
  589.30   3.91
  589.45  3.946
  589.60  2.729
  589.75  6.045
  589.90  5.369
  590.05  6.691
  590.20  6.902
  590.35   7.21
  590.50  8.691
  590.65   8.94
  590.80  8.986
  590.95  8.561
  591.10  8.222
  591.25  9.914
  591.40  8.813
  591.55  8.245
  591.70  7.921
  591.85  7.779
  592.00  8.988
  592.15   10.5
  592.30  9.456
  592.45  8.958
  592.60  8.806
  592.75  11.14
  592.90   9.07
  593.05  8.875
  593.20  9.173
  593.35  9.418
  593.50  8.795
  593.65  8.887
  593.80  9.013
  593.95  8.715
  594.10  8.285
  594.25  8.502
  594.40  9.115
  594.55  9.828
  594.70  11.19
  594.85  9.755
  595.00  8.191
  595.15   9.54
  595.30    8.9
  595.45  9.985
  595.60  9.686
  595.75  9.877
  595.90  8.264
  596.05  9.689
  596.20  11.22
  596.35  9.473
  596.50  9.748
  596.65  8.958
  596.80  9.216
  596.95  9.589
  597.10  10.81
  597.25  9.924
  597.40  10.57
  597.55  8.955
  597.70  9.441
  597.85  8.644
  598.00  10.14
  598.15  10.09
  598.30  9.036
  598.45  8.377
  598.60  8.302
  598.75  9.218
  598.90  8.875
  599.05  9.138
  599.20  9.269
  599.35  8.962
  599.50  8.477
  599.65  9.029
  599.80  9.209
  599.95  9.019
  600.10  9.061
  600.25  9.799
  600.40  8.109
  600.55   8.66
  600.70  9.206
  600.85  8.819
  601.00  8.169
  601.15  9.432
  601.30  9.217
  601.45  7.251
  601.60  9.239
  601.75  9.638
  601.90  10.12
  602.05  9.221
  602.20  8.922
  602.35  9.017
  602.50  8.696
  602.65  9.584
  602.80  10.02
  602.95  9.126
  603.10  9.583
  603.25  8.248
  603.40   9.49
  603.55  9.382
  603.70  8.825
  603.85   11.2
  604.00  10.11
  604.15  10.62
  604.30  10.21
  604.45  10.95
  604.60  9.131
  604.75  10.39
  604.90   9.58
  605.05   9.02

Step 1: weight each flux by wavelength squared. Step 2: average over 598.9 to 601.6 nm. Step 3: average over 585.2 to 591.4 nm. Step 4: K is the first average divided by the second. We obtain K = 1.19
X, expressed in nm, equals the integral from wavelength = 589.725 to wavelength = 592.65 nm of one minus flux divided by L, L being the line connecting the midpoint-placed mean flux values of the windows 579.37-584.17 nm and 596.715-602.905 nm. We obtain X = 0.32 nm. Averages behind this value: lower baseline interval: 9.41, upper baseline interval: 9.18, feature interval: 8.28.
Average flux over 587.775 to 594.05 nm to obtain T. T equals 7.81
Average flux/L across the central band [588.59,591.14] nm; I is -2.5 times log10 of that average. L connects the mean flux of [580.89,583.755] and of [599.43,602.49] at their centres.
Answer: 0.46 mag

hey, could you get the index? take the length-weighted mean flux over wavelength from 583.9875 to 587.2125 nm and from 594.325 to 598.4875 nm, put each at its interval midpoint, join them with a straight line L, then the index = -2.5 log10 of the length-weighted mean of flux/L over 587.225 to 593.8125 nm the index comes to 0.17 mag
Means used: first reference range 8.85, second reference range 9.59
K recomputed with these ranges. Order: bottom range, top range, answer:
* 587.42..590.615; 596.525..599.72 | 1.45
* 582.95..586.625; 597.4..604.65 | 1.08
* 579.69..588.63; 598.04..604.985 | 1.08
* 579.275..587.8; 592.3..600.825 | 1.06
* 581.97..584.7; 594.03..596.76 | 1.04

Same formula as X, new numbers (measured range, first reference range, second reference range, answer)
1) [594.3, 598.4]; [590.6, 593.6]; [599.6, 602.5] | -0.27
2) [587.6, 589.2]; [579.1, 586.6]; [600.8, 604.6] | 0.36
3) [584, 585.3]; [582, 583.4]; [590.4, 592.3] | 0.11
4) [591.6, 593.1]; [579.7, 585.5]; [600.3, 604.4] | 0.02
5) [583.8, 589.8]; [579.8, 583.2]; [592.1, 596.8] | 0.91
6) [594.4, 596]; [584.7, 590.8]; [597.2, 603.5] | -0.18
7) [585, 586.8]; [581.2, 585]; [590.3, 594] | 0.11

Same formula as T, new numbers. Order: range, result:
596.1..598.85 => 9.53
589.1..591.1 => 6.38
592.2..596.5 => 9.36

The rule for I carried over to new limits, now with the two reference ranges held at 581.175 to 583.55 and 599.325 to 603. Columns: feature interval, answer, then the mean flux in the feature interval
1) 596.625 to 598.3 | -0.06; 9.66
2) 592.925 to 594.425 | 0.05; 8.88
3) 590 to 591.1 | 0.17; 8.04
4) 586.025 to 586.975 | 0.05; 9.12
